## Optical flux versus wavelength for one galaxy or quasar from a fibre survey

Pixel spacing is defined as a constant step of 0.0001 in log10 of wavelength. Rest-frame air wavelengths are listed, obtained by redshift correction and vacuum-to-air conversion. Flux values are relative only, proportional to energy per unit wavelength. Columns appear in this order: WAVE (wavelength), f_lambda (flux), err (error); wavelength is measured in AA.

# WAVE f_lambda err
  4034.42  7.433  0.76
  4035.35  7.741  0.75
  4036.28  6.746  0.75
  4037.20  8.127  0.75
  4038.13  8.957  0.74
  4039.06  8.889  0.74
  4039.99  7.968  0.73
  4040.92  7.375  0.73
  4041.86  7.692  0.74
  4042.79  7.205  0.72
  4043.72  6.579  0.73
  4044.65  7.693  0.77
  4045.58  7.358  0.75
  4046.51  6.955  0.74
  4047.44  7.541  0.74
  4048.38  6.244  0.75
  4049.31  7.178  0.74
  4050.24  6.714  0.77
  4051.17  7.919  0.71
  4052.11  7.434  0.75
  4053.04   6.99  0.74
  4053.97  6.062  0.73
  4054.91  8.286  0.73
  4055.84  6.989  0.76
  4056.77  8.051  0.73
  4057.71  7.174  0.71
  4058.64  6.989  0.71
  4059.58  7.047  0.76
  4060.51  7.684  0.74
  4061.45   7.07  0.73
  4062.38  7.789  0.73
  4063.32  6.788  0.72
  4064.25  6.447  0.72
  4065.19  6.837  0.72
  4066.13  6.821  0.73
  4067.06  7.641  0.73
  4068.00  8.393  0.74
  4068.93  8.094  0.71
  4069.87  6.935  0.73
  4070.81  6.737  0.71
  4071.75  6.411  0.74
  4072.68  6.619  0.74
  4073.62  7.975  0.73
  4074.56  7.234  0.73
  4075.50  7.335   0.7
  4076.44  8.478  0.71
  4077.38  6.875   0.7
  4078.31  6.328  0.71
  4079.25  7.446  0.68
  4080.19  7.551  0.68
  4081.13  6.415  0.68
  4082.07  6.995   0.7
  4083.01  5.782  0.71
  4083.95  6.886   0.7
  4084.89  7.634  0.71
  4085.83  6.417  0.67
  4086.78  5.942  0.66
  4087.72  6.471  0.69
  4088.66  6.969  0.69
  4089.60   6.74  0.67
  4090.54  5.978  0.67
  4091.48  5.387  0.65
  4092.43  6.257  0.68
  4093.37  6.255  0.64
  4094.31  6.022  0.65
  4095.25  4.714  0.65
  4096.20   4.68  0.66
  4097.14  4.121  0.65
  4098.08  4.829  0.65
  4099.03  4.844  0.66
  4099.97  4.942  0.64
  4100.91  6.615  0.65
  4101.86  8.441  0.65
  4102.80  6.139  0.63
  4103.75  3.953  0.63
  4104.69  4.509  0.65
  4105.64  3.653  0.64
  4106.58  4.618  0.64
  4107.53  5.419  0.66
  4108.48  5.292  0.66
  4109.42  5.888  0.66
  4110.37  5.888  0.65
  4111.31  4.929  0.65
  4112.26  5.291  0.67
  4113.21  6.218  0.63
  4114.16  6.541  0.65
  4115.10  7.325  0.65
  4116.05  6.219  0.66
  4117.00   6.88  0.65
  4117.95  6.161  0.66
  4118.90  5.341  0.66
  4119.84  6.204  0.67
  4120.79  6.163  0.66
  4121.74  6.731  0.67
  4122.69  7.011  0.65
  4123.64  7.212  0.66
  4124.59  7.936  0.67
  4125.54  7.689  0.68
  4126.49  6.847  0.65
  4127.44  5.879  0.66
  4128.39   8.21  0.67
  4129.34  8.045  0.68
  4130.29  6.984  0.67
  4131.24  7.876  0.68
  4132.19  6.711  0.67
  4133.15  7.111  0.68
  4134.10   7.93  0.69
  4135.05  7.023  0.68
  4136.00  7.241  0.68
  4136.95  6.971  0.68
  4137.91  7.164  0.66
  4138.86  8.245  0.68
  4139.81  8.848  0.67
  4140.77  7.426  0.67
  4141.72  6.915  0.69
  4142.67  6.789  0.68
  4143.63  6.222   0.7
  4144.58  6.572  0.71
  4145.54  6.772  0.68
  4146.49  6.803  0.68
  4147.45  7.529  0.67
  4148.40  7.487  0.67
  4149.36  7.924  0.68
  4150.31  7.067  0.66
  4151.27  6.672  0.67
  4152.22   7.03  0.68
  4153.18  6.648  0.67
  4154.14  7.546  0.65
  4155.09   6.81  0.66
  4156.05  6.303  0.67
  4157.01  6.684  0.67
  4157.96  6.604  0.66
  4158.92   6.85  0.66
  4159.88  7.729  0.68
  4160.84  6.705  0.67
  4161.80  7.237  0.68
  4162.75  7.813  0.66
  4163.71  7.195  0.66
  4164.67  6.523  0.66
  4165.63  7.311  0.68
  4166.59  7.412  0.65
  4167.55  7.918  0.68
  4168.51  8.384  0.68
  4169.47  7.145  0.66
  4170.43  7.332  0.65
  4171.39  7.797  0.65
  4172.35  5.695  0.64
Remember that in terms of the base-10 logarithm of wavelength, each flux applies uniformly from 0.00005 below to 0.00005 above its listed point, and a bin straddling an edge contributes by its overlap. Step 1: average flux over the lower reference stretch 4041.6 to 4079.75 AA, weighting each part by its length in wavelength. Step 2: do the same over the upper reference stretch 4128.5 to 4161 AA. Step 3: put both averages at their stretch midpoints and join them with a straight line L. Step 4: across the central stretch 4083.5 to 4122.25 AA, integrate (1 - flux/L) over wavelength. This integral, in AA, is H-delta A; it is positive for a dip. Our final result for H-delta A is 7.28 AA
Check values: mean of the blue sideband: 7.22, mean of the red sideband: 7.17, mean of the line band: 5.84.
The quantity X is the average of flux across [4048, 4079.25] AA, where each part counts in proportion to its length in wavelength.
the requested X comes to 7.21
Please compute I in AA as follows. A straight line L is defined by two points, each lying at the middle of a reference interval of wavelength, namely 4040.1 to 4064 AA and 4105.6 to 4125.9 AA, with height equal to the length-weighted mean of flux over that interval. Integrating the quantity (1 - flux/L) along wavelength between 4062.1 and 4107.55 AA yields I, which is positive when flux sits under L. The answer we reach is 2.2 AA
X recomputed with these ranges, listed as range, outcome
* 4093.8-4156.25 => 6.49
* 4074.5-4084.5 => 7.03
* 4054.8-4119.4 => 6.42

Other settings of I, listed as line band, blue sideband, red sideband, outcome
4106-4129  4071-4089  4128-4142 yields 3.2 AA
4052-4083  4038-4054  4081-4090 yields -1.0 AA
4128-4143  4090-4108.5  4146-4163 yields -2.3 AA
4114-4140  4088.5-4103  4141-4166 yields -2.6 AA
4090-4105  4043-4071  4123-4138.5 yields 3.7 AA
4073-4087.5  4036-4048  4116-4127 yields 0.4 AA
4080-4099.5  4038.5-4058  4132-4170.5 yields 3.4 AA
